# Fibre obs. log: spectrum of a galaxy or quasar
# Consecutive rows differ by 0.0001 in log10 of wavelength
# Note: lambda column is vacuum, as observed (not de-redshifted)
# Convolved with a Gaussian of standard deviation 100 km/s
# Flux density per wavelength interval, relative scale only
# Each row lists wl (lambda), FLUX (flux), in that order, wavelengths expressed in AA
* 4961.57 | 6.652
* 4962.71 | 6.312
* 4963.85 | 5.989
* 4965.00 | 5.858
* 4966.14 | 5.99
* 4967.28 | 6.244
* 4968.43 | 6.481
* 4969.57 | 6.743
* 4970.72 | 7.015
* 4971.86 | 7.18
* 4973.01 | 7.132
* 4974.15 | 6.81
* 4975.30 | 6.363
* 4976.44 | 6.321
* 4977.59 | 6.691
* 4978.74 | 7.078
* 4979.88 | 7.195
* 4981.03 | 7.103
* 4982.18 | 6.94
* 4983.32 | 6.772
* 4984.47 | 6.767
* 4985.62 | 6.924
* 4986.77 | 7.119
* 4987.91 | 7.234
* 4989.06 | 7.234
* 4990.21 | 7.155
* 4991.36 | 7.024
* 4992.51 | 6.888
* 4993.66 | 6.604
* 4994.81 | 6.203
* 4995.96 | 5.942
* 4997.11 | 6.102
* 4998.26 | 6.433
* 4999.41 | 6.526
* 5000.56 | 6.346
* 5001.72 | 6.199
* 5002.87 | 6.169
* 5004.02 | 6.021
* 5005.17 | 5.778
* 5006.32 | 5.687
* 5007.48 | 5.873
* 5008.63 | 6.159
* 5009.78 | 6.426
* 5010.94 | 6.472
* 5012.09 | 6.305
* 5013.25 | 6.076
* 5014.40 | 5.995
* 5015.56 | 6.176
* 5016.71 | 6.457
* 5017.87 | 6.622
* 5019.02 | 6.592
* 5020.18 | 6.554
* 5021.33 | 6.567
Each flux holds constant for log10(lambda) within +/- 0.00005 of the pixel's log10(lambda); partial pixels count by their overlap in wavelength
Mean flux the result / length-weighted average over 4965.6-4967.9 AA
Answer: 6.12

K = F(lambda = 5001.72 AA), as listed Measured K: 6.199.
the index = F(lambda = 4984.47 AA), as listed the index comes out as 6.767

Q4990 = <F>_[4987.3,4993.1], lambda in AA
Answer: 7.11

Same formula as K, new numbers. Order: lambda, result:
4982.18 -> 6.94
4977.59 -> 6.691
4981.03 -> 7.103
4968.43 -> 6.481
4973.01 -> 7.132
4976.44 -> 6.321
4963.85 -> 5.989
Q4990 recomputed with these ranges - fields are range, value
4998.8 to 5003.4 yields 6.31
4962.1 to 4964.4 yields 6.18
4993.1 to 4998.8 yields 6.26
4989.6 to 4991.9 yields 7.09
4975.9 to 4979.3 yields 6.68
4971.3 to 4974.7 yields 7.04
